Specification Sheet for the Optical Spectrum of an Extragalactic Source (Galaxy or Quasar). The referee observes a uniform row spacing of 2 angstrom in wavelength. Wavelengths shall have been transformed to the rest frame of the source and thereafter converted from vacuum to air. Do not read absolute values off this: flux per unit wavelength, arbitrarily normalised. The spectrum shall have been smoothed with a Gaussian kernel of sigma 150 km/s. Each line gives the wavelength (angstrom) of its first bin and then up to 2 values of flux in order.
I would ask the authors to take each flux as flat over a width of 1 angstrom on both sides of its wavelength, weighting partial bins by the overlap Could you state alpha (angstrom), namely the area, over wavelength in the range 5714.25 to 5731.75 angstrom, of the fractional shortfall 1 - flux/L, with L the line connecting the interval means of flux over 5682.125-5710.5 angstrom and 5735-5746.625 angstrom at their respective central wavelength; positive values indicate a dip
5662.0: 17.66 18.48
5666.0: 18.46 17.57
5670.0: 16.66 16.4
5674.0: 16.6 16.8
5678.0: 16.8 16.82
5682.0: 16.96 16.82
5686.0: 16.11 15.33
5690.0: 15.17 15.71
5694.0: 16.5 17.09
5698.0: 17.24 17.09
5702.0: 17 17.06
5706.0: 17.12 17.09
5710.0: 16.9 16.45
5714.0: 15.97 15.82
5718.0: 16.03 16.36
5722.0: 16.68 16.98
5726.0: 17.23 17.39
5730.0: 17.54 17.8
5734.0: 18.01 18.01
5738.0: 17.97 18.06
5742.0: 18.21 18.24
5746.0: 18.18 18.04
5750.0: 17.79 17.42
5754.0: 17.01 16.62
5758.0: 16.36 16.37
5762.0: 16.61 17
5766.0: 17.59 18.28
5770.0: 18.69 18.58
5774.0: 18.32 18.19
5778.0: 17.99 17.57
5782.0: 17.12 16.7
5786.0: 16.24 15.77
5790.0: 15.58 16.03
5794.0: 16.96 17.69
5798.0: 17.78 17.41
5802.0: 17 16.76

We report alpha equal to 0.7 angstrom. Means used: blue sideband 16.6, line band 16.8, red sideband 18.1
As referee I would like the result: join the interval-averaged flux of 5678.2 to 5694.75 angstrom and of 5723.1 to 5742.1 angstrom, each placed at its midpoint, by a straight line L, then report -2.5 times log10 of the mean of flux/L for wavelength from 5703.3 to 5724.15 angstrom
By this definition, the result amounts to 0.03 mag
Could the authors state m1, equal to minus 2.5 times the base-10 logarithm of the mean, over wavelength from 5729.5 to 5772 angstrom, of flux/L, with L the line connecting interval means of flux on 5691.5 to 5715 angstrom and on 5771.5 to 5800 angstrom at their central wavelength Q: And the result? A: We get -0.04 mag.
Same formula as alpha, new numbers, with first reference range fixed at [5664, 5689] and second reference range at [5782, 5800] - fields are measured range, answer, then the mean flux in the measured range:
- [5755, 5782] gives -1.35 angstrom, 17.5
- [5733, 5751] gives -1.41 angstrom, 18.1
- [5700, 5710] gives -0.15 angstrom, 17.1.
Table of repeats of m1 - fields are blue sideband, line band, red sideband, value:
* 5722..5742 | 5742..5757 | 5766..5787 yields 0.002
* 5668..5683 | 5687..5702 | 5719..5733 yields 0.037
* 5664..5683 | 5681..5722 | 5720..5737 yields 0.048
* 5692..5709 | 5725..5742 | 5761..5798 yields -0.043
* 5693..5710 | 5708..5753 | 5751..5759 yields -0.025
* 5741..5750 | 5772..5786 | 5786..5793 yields -0.077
